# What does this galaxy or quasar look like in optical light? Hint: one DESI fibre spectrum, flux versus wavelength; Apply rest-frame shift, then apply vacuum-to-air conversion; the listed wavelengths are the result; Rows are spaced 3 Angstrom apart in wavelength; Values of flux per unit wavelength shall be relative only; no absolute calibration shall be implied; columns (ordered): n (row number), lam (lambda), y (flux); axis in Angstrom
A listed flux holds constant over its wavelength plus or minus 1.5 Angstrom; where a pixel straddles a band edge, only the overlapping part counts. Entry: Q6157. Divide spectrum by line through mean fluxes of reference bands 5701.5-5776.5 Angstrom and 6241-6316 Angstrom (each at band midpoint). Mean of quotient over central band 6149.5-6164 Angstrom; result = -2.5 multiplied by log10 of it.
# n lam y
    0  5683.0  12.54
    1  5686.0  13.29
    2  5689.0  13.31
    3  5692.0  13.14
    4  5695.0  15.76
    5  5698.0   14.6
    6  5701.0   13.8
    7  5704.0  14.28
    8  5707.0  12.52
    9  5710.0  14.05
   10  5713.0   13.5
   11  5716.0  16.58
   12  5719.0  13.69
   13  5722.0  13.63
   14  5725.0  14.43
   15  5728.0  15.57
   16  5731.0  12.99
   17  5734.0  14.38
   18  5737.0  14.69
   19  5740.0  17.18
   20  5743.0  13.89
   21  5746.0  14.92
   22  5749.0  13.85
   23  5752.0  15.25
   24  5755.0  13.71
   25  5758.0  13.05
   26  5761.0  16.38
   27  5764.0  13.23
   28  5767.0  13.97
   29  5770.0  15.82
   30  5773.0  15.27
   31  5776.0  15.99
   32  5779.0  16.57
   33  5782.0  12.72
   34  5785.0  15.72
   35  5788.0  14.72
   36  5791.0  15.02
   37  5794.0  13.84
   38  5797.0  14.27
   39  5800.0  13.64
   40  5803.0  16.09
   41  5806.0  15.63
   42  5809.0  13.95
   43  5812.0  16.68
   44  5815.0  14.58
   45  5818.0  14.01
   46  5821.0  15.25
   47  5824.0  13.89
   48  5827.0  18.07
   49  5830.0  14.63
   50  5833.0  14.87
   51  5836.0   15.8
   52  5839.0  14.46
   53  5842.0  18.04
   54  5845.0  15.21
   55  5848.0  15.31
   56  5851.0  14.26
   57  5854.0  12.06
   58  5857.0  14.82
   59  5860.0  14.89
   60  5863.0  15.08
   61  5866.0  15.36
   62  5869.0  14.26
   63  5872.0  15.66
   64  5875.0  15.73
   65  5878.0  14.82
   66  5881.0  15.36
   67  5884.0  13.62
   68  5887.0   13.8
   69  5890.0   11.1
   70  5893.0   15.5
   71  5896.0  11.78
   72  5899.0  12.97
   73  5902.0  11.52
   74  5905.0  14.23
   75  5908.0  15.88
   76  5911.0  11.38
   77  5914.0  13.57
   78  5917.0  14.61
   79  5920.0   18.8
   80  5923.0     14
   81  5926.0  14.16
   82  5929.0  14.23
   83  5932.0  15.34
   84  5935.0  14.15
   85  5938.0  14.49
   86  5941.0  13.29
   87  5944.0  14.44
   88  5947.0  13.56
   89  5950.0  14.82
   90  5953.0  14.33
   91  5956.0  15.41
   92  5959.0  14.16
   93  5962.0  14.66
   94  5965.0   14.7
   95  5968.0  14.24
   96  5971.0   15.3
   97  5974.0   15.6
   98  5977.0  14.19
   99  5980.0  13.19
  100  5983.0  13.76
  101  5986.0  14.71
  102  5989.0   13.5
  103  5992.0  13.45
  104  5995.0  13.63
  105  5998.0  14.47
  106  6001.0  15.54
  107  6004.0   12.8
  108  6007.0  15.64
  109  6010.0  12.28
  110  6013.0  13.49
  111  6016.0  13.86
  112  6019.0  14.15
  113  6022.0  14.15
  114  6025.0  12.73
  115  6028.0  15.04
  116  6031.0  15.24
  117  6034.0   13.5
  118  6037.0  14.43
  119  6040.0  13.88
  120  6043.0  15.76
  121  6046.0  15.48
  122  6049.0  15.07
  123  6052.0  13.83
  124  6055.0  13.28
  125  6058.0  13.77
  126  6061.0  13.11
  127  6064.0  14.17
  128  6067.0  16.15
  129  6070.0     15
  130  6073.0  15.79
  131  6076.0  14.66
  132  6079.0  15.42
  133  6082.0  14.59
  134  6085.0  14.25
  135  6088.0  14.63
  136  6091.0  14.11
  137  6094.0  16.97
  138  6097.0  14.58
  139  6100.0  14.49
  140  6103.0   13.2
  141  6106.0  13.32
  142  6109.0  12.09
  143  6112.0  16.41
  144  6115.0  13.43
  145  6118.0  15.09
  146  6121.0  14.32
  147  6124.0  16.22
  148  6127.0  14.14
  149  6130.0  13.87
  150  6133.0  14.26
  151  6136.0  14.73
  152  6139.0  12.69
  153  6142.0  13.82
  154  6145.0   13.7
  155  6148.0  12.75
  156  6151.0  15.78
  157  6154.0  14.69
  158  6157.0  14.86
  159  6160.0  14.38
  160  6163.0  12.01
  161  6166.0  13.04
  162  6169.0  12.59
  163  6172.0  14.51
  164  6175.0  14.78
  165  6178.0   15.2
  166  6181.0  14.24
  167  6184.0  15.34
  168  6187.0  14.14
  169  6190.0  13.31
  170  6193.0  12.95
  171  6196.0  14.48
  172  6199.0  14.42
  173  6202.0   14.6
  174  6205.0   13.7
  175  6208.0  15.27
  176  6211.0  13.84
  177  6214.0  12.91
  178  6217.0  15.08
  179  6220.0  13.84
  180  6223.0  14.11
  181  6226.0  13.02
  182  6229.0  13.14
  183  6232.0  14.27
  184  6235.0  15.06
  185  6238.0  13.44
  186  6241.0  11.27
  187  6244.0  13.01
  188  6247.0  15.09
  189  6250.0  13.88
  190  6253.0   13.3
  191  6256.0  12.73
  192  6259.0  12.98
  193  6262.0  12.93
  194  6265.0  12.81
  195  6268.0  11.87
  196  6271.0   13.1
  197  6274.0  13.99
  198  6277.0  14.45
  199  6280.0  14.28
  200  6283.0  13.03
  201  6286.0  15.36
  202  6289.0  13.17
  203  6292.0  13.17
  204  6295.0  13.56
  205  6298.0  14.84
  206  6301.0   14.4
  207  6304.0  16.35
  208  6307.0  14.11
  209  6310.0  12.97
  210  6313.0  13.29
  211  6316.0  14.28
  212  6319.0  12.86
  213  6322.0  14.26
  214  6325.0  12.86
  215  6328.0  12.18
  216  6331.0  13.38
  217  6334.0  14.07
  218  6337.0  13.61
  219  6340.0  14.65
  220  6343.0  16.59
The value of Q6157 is -0.04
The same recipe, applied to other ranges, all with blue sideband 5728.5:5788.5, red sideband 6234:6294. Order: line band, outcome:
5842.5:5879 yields -0.03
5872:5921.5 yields 0.02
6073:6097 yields -0.08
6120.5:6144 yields -0.04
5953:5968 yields -0.03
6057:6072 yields -0.04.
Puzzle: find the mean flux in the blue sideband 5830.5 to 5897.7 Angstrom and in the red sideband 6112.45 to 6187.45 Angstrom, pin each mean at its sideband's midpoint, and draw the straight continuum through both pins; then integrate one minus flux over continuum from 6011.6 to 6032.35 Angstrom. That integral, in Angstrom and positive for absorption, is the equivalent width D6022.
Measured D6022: 0.4 Angstrom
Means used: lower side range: 14.6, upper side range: 14.2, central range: 14.1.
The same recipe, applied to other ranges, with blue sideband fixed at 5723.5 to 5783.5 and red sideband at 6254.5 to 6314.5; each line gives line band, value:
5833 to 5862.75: -1.0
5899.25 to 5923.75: 0.3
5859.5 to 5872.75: -0.5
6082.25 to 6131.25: -1.5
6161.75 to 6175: 0.6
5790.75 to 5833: -1.1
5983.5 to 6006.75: 0.2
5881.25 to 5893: 0.8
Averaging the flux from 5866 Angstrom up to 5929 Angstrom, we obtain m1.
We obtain 14.2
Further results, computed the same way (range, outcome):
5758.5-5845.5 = 15.1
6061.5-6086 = 14.9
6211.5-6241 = 13.7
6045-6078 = 14.6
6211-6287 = 13.6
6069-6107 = 14.7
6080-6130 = 14.5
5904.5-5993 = 14.4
